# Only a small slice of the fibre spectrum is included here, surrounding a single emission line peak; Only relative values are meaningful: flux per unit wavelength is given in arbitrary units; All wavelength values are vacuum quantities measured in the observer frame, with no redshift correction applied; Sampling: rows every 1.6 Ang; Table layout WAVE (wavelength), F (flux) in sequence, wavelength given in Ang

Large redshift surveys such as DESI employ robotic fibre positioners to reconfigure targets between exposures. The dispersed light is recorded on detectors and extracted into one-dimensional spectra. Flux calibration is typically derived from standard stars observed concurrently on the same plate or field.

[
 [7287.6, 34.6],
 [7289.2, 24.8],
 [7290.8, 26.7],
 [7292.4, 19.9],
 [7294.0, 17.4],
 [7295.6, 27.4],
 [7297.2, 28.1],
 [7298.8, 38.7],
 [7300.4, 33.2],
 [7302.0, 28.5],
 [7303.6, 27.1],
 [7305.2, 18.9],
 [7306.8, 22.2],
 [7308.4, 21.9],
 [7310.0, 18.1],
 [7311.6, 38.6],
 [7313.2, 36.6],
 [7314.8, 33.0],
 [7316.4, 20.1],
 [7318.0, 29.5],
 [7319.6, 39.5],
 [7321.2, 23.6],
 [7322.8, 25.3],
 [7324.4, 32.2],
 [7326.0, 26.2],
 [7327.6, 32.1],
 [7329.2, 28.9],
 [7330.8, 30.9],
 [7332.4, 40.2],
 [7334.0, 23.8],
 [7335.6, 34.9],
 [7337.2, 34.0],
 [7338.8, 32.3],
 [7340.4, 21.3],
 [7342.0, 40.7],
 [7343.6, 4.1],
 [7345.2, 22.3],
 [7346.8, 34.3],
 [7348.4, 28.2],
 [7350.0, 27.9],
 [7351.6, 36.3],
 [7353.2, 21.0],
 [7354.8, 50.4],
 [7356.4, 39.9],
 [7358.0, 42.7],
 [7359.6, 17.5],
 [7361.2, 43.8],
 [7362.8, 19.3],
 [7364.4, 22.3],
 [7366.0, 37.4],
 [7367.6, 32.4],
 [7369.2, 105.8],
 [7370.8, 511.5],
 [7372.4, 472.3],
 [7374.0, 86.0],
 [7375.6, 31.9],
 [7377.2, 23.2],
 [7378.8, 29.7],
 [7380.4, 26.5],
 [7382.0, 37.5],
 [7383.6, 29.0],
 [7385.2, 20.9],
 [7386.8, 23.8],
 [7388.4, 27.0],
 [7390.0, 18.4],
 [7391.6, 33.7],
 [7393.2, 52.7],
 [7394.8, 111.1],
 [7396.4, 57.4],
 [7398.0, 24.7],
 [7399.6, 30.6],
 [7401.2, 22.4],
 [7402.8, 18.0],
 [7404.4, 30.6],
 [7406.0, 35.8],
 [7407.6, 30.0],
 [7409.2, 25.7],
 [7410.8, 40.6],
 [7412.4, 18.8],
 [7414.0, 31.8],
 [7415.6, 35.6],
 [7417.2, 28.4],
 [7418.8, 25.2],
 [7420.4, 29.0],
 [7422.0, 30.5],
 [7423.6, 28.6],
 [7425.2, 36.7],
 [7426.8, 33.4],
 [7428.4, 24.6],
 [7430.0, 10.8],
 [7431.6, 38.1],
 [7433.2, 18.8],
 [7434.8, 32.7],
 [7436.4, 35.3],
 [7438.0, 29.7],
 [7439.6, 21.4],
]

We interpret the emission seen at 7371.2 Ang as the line H-alpha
